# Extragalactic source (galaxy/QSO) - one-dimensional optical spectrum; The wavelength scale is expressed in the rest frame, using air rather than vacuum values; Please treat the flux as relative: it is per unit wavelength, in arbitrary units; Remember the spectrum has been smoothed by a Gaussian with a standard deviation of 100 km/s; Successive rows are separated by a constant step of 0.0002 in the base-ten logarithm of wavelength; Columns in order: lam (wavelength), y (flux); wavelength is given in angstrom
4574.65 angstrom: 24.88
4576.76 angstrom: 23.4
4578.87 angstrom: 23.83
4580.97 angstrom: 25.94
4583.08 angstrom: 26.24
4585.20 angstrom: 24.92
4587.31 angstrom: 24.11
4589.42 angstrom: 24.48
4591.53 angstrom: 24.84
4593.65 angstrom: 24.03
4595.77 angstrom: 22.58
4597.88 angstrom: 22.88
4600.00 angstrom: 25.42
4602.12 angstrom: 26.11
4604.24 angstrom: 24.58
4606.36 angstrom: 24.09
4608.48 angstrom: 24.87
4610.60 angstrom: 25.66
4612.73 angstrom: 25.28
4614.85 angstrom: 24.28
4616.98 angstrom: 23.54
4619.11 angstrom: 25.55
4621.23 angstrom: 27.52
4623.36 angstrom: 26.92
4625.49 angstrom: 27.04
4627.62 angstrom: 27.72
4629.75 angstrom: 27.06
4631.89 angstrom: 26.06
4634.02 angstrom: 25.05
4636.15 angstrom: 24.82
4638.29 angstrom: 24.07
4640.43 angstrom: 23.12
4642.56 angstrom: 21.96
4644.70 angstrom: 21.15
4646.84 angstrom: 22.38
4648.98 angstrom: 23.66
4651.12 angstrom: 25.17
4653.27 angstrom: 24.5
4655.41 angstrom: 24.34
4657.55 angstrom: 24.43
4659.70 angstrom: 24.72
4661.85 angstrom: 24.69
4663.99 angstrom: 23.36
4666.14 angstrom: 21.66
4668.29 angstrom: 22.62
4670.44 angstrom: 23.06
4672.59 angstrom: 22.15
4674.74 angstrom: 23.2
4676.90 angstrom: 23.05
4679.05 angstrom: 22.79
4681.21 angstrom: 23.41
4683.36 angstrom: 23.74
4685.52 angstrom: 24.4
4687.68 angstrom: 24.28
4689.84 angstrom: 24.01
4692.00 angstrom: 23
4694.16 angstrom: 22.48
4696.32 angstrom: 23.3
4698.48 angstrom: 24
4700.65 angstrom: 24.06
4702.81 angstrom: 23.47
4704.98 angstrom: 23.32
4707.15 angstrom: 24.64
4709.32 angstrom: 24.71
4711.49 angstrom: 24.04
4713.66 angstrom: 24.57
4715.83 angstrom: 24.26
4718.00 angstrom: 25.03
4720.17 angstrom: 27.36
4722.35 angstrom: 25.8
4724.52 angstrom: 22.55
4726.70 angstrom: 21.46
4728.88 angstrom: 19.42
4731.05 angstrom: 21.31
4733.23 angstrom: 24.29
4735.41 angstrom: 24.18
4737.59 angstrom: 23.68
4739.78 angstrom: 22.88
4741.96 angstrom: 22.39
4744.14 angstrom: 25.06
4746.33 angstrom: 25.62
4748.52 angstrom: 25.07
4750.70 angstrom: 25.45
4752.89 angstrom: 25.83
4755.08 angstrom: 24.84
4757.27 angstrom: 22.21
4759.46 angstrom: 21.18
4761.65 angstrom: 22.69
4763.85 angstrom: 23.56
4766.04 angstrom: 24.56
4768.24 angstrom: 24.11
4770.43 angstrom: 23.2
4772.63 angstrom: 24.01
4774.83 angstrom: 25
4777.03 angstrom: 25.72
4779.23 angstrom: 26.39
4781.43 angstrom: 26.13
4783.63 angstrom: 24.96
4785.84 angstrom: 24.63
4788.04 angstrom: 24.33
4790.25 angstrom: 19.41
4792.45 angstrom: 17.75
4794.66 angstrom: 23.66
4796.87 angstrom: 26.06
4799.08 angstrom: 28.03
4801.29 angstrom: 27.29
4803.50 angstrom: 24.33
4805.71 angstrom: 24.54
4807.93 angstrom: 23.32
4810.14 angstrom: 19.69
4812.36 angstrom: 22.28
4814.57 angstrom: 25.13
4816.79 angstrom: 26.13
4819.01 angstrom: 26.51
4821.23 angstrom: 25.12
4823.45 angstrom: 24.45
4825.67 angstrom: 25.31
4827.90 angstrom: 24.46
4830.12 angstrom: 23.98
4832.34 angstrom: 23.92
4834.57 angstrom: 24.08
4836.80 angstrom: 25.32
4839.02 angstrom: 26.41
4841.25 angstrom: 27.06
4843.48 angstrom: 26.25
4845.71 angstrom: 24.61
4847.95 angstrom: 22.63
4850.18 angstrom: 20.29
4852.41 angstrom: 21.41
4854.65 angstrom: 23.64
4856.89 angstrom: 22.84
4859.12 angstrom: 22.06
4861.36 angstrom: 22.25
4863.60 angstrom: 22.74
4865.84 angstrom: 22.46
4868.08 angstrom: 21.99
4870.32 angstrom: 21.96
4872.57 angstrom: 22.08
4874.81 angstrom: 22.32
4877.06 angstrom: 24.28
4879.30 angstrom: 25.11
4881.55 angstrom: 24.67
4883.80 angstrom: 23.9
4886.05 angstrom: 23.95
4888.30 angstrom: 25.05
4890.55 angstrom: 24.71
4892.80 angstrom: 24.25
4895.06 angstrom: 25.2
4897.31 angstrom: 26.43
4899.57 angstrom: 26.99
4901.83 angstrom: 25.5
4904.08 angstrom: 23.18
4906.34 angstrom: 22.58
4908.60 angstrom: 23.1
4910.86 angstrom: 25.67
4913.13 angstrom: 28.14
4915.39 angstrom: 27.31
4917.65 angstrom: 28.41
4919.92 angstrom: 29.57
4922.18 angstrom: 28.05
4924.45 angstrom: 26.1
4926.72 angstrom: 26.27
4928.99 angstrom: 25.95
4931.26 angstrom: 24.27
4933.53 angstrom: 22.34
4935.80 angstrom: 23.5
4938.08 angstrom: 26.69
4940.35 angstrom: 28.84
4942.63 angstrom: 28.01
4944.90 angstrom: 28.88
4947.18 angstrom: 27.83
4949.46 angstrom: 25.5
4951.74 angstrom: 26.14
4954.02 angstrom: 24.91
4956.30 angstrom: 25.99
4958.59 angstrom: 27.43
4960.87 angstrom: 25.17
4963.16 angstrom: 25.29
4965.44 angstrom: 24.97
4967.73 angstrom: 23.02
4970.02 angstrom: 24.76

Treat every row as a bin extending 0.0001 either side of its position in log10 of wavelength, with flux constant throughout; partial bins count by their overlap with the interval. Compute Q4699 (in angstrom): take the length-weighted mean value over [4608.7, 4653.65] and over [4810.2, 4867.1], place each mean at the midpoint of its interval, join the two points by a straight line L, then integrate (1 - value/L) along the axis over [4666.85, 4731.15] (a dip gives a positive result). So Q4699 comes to 2.7 angstrom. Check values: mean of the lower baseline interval 24.9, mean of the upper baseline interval 24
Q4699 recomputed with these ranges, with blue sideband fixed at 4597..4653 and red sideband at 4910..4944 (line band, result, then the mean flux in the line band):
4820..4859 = 2.9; 24.2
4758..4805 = 3.0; 24.1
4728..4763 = 2.8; 23.5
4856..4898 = 4.4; 23.6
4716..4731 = 1.1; 23.5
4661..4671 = 0.8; 23.1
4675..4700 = 1.7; 23.5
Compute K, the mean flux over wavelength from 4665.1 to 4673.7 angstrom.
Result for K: 22.4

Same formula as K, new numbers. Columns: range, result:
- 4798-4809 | 25.5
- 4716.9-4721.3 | 26.2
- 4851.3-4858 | 22.6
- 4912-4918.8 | 28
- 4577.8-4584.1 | 25.4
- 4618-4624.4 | 26.7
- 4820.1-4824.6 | 24.8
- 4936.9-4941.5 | 27.7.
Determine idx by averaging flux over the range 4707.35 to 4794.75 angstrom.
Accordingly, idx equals 23.8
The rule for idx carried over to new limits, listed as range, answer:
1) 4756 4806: 24.1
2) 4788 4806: 23.9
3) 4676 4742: 23.6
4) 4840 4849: 25.2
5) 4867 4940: 25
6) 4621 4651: 24.8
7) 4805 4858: 24.1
